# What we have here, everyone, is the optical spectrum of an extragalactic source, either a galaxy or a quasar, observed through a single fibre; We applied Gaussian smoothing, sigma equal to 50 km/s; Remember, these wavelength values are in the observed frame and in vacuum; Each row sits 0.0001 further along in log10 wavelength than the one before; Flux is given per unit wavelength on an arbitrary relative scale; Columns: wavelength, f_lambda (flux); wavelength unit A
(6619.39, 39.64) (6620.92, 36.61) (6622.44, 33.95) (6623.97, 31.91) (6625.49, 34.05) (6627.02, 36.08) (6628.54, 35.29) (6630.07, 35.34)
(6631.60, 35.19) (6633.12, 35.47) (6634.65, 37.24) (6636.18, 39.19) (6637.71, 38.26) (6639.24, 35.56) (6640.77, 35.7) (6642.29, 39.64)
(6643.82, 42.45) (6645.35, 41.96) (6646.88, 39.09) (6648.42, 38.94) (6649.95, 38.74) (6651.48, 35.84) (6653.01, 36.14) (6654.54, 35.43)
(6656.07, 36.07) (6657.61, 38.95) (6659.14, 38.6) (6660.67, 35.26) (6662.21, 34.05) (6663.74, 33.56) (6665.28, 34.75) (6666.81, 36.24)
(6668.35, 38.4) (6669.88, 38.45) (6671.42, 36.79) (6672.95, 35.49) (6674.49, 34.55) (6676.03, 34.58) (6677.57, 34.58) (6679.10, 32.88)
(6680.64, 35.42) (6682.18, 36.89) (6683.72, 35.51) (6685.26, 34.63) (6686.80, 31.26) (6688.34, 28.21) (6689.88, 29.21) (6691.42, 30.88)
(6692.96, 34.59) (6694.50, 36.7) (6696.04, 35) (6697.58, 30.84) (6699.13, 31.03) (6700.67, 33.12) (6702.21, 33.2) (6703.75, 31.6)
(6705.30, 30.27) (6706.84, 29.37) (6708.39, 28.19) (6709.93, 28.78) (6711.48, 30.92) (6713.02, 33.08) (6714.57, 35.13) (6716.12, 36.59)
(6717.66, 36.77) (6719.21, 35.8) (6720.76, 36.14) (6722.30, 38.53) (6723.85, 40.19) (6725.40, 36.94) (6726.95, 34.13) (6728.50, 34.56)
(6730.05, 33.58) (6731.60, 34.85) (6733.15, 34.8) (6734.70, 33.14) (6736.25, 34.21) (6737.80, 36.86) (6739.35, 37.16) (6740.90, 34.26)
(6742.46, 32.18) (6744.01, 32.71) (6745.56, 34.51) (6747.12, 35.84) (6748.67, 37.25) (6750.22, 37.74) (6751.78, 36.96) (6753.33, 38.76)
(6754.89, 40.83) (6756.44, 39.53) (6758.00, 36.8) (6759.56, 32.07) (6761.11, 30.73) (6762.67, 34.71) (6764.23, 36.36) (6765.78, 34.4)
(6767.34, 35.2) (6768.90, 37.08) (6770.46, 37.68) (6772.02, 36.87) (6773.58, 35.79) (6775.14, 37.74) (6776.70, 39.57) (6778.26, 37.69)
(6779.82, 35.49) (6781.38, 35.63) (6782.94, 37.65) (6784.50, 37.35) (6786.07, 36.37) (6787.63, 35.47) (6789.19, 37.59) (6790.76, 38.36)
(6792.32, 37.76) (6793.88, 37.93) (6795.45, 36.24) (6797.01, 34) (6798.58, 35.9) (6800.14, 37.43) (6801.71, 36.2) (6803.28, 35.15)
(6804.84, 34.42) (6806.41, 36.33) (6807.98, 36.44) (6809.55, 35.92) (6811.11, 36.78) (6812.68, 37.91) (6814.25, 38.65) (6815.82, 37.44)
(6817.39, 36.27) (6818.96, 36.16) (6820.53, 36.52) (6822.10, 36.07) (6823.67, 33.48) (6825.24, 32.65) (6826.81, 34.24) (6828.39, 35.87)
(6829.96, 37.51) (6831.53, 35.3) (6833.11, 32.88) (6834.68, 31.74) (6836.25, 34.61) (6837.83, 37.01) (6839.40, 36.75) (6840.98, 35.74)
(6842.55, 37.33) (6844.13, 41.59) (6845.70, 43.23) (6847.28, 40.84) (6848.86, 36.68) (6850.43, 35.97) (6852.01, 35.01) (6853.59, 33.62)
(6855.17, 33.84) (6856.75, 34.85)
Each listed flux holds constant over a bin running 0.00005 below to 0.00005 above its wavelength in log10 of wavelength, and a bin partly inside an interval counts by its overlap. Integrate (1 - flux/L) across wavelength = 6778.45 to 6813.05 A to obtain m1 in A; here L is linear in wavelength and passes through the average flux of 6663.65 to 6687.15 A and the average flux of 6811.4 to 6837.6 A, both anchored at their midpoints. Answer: -0.97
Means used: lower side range 35.4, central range 36.5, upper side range 35.5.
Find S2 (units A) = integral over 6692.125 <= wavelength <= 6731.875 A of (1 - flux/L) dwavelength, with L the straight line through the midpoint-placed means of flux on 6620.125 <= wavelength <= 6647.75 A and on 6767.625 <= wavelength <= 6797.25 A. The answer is 3.3 A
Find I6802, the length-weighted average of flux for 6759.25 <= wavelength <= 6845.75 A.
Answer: 36.2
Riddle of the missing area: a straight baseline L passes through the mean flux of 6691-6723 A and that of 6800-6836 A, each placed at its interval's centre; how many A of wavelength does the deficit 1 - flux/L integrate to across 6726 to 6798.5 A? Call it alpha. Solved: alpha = -3.35 A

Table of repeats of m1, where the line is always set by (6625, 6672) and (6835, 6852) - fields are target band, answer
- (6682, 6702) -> 2.3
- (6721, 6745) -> 1.3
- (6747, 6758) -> -0.2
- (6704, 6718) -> 2.0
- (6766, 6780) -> 0.2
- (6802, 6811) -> 0.4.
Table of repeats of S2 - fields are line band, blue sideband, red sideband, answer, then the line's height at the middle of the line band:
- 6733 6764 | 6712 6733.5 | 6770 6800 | 0.6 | 36.2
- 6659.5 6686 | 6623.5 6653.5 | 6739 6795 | 1.1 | 37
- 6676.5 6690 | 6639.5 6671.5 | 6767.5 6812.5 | 1.4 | 37.2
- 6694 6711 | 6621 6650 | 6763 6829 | 2.4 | 36.7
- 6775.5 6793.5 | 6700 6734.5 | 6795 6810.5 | -0.9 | 35.4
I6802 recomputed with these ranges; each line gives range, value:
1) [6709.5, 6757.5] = 35.6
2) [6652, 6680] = 35.8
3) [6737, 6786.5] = 36.2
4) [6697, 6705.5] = 31.8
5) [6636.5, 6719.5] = 34.9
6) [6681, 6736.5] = 33.6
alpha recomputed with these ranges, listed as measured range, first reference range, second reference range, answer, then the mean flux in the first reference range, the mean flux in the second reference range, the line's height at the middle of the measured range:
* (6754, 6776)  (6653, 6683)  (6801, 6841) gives -0.3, 35.8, 35.7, 35.7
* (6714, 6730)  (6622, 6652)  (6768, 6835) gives 0.1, 37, 36.3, 36.7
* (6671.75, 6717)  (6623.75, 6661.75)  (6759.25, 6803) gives 4.8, 37.1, 36.3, 36.8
